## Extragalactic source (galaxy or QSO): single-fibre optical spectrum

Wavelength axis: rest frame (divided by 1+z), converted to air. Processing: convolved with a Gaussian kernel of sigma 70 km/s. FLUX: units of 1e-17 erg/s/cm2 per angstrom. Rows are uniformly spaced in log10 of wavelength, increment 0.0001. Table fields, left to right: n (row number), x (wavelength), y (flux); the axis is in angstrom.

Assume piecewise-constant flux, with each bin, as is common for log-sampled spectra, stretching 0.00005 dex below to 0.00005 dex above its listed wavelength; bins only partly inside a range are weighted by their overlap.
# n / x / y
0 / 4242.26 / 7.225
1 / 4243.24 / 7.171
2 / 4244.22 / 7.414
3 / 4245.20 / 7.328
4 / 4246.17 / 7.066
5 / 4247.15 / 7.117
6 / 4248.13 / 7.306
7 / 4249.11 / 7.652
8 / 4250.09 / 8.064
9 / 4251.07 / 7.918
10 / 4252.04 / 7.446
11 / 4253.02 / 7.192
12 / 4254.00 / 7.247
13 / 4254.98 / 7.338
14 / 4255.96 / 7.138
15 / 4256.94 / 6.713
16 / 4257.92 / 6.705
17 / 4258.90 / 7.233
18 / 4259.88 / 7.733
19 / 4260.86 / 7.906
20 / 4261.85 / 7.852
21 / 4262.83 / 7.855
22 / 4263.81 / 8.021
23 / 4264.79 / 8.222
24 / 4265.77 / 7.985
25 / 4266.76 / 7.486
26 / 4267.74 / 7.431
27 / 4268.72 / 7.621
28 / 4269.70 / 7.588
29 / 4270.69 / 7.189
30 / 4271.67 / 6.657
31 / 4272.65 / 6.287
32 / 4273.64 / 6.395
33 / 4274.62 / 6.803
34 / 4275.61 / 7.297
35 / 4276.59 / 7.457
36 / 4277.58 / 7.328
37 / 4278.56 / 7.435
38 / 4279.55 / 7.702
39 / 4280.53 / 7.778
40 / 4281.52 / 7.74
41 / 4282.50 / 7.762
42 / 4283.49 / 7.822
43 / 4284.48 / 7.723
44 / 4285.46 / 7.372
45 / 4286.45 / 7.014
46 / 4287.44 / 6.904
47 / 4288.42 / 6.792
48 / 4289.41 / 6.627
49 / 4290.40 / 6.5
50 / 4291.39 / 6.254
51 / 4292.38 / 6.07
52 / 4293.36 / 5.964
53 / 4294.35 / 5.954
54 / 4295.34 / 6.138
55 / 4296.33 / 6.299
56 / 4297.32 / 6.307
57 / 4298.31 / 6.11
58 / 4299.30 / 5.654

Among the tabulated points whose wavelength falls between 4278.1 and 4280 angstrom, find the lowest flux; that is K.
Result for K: 7.435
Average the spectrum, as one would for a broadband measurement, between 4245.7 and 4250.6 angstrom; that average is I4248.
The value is 7.43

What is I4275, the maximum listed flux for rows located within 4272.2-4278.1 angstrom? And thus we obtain 7.457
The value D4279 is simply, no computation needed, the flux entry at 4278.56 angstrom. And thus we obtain 7.435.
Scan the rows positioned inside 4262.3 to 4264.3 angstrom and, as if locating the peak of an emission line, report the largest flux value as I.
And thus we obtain 8.021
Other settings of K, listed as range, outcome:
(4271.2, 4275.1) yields 6.287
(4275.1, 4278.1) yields 7.297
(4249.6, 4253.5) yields 7.192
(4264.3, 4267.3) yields 7.486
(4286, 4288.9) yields 6.792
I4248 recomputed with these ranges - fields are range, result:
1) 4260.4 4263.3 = 7.85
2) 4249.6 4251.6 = 8.01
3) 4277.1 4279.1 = 7.39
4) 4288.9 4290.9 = 6.54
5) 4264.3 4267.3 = 7.88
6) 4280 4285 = 7.77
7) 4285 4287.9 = 7.08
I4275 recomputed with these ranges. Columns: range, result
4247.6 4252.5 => 8.064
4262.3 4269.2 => 8.222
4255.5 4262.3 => 7.906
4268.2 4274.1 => 7.621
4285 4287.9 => 7.372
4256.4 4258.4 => 6.713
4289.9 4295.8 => 6.5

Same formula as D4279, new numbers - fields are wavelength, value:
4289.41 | 6.627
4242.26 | 7.225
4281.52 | 7.74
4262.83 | 7.855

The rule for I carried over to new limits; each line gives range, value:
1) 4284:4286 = 7.723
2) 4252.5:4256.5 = 7.338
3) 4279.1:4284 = 7.822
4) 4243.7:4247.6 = 7.414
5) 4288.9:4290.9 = 6.627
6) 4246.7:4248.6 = 7.306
